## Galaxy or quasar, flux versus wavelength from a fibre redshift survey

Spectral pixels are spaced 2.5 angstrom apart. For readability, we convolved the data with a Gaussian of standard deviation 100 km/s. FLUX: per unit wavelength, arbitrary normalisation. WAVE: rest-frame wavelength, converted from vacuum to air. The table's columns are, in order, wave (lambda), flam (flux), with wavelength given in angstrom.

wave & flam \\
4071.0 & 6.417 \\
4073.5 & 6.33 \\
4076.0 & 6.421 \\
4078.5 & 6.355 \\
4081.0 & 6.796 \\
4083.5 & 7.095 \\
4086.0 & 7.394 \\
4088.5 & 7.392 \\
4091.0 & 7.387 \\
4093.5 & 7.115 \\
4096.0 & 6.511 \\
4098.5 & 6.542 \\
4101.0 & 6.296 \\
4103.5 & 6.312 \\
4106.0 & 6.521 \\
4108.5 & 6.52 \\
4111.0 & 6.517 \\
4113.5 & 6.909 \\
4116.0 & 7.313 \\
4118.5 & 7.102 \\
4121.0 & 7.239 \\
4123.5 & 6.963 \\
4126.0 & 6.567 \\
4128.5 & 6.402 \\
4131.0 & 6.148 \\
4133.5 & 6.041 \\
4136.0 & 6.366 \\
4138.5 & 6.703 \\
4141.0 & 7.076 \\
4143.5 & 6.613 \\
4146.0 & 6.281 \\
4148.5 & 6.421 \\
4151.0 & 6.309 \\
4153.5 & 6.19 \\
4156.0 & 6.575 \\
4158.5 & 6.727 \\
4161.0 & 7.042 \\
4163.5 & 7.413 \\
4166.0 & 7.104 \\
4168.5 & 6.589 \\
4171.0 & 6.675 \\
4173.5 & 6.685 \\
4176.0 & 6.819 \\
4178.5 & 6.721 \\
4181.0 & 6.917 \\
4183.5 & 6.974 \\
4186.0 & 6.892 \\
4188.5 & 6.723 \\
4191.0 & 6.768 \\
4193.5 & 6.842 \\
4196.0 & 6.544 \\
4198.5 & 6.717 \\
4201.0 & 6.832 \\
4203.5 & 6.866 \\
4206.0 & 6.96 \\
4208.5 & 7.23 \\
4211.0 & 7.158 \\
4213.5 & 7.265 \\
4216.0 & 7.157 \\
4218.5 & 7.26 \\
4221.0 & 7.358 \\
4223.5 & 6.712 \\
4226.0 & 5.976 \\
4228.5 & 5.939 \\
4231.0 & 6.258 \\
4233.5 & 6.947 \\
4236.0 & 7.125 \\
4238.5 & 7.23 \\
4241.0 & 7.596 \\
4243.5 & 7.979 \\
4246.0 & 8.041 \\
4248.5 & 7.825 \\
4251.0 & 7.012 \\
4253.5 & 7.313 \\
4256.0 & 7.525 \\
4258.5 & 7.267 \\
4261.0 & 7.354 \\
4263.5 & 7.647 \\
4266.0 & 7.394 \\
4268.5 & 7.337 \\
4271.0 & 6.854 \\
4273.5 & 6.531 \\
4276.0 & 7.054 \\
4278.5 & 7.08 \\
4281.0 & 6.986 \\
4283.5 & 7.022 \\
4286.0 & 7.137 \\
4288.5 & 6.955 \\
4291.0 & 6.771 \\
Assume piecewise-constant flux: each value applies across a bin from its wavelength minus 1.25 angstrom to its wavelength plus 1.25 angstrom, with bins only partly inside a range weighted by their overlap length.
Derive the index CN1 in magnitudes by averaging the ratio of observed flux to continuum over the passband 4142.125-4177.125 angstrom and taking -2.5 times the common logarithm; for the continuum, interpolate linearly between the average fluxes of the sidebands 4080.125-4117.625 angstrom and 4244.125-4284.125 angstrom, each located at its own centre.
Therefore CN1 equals 0.05 mag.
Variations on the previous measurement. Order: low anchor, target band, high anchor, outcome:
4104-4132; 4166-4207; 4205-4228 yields 0.02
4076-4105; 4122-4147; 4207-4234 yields 0.05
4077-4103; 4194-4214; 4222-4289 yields 0.02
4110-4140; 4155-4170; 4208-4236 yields -0.03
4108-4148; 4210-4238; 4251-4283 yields 0.03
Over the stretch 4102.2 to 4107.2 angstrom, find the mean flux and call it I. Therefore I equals 6.41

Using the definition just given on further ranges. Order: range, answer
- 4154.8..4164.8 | 6.94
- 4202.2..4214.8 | 7.09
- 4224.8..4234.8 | 6.29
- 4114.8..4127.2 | 7.04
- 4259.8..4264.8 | 7.5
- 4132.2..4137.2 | 6.2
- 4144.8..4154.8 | 6.3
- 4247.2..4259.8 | 7.39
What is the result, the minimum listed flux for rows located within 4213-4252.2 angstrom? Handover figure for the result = 5.939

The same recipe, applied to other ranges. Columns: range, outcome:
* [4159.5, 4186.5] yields 6.589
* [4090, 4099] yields 6.511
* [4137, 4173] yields 6.19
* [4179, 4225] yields 6.544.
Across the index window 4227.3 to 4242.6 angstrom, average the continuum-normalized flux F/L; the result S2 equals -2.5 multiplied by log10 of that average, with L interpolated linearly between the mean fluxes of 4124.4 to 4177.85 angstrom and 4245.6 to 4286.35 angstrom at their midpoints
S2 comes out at 0.03 mag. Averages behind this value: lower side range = 6.61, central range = 6.88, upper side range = 7.24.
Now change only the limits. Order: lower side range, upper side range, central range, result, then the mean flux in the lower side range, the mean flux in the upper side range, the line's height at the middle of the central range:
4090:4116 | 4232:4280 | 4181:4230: 0.04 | 6.69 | 7.31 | 7.11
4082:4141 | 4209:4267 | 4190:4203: 0.05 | 6.76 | 7.19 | 7.05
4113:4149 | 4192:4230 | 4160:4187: -0.02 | 6.68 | 6.85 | 6.77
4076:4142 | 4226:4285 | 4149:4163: 0.04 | 6.75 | 7.16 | 6.88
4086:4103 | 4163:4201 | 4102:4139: 0.04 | 6.89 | 6.81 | 6.87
